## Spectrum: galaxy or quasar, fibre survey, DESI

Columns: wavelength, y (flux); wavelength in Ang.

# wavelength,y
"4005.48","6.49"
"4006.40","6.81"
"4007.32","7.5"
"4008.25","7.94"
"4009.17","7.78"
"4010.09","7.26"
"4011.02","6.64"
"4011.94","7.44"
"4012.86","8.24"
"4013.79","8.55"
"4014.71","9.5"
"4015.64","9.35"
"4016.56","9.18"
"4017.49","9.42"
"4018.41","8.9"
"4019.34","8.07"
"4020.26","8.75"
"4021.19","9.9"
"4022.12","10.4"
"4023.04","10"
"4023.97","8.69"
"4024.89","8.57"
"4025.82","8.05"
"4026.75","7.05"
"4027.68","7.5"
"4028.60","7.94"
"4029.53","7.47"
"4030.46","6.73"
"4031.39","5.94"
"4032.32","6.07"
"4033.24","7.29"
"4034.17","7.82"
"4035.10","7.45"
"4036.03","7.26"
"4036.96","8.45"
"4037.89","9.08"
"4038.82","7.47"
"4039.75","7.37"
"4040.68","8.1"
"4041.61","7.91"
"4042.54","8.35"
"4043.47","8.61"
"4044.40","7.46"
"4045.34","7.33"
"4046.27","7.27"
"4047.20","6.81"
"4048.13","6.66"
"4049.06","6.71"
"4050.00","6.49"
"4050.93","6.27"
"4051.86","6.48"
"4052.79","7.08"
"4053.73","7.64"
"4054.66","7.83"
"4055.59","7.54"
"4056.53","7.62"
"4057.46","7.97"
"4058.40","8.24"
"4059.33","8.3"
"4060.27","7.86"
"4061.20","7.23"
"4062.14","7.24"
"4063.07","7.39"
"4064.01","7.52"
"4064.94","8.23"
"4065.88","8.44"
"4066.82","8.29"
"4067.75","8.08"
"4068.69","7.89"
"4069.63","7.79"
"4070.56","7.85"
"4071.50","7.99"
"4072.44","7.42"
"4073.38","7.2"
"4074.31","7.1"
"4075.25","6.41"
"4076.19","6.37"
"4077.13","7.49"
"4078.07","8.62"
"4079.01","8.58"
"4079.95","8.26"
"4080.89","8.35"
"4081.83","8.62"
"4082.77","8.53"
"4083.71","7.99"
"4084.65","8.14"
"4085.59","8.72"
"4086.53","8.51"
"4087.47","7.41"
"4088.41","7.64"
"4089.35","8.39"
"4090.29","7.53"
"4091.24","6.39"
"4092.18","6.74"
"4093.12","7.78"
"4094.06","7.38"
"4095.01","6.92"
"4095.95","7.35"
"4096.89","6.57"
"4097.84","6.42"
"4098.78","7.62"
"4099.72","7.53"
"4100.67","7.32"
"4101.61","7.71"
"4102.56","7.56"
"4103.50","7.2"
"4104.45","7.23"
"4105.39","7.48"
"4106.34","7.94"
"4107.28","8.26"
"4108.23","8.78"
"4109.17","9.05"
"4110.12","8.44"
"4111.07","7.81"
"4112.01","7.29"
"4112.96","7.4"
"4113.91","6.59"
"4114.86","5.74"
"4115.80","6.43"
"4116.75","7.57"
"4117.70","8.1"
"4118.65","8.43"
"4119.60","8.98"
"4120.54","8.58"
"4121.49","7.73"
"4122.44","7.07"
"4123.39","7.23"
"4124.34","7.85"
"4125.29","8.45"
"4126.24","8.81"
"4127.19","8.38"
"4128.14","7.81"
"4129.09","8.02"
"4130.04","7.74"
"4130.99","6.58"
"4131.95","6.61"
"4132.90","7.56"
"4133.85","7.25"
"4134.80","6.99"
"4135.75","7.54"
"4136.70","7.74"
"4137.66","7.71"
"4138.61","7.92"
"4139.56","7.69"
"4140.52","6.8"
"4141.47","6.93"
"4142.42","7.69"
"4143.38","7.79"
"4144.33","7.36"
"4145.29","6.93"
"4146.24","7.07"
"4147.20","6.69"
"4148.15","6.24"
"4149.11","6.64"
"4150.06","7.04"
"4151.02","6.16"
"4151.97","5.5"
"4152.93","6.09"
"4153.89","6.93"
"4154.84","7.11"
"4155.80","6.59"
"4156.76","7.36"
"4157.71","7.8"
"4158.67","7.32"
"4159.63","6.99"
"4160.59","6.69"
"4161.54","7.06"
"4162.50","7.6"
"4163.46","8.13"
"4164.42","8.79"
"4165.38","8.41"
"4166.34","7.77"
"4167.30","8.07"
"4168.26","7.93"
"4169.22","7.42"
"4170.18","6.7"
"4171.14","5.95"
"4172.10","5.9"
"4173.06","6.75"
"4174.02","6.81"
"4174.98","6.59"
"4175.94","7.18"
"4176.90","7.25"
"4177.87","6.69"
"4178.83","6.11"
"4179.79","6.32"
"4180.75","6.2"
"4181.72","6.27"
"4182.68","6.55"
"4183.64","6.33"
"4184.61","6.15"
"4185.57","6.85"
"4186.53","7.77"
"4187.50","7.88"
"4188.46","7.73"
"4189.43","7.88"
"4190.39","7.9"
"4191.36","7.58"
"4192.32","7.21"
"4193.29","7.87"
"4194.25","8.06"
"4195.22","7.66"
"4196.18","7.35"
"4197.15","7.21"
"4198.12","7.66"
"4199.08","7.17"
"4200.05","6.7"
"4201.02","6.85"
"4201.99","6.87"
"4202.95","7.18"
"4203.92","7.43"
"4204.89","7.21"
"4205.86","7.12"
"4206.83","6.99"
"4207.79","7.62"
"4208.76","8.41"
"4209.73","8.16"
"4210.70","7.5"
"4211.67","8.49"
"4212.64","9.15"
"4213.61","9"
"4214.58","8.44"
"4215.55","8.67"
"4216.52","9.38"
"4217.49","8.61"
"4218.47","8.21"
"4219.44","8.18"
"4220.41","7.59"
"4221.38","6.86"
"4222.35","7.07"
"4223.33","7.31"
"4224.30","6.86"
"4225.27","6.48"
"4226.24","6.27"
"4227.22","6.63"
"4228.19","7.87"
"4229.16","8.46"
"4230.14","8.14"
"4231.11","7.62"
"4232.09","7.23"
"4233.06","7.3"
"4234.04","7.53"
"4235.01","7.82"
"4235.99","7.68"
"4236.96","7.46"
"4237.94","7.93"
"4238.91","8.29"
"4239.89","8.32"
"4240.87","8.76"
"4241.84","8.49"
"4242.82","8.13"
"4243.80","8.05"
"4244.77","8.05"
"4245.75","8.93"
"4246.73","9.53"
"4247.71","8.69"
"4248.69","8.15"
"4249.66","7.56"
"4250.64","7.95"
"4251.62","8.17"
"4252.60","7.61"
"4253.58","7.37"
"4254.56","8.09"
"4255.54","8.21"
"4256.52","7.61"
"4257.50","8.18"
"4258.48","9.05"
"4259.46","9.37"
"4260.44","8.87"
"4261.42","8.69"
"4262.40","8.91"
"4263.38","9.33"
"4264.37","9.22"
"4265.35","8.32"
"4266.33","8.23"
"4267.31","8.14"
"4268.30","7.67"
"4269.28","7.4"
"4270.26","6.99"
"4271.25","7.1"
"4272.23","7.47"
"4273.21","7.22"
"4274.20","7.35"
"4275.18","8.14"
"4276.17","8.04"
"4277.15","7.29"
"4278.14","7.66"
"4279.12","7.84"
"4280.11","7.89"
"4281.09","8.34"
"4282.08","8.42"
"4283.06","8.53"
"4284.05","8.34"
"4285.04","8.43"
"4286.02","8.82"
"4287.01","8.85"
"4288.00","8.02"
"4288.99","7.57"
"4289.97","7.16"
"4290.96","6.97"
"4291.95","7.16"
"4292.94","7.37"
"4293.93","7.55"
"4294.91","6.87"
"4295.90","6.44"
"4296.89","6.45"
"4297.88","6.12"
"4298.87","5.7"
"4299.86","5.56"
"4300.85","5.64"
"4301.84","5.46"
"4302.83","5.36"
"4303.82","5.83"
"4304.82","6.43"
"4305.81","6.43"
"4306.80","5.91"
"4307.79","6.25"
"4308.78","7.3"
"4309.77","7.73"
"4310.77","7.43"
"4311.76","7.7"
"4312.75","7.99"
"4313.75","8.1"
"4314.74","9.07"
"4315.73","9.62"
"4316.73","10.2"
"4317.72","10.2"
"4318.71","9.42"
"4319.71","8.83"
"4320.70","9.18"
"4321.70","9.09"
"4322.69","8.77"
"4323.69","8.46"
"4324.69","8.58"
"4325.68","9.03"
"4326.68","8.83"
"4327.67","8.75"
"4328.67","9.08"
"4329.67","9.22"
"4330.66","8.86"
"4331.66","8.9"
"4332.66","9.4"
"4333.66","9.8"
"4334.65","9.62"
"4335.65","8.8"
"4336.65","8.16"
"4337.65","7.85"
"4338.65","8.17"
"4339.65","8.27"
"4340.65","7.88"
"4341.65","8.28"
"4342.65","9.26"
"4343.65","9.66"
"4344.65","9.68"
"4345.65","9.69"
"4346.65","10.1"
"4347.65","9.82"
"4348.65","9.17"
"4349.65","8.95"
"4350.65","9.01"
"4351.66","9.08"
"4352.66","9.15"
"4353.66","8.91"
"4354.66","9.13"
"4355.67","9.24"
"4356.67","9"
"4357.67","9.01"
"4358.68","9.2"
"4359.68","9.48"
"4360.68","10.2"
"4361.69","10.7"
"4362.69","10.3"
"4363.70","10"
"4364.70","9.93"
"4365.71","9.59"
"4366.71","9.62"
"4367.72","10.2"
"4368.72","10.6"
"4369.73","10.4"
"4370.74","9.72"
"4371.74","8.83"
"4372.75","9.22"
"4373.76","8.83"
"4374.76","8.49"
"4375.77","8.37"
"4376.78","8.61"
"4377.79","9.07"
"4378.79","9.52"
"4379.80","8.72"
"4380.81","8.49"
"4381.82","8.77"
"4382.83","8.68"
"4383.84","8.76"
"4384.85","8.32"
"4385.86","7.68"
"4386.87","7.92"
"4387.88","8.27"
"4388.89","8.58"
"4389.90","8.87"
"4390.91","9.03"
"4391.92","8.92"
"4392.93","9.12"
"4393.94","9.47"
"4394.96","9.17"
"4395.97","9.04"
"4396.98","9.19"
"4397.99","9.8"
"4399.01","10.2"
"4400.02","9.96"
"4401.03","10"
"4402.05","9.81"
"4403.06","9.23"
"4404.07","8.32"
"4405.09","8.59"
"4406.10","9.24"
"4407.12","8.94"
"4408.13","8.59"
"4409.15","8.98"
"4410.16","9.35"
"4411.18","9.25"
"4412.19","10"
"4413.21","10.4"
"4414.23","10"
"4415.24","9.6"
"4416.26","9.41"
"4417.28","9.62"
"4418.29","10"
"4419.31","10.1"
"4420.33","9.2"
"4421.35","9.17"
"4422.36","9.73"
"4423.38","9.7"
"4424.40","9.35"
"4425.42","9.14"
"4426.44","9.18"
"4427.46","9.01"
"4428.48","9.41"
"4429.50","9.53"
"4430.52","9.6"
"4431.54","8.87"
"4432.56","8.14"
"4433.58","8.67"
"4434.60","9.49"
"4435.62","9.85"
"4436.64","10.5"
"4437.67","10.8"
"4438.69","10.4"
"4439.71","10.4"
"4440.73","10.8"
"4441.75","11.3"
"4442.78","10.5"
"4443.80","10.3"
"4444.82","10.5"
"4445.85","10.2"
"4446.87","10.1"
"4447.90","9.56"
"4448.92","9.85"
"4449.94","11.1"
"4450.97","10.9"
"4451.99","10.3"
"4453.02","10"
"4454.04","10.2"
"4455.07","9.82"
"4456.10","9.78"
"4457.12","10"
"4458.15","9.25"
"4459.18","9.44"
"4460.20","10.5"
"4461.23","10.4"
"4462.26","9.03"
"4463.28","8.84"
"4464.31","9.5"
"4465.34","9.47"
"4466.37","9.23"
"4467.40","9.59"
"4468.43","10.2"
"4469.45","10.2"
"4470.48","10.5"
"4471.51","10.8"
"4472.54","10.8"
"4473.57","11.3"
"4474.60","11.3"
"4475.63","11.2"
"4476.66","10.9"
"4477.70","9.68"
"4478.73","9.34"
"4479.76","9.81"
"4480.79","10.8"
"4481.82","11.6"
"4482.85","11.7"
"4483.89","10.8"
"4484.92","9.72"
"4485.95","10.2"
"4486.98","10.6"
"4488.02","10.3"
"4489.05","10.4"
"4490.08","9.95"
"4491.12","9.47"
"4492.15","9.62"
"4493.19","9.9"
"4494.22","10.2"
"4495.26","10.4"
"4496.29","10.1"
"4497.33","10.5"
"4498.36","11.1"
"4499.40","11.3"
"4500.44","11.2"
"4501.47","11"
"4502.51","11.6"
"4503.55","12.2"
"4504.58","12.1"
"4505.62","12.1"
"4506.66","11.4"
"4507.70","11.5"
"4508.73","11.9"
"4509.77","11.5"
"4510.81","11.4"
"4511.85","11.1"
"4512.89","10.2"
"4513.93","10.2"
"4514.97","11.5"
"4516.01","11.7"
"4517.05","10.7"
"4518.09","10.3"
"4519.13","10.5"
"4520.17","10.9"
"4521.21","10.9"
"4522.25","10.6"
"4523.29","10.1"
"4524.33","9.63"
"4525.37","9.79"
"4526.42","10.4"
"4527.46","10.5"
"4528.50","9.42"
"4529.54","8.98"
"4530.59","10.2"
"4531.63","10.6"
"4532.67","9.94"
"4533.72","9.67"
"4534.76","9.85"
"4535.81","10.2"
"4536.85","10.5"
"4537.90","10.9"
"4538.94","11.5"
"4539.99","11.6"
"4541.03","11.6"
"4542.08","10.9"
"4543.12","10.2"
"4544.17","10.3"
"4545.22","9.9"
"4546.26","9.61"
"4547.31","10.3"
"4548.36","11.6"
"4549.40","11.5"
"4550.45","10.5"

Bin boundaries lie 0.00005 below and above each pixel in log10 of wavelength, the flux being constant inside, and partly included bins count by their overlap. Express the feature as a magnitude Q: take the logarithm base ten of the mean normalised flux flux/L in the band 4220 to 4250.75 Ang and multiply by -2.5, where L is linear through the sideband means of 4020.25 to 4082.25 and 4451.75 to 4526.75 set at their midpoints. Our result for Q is 0.15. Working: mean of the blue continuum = 7.72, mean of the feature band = 7.78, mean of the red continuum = 10.5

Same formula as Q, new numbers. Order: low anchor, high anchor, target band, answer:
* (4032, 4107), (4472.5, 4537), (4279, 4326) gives 0.20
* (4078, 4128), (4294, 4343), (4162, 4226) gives 0.06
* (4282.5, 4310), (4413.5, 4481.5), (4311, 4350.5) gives -0.18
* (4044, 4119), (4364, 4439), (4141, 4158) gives 0.16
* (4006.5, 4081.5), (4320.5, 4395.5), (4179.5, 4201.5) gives 0.17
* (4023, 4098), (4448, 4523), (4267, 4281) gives 0.19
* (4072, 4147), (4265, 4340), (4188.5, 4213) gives 0.02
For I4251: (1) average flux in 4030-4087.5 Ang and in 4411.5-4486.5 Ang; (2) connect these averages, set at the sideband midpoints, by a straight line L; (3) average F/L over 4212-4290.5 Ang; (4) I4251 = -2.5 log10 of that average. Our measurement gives 0.10 mag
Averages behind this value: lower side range 7.63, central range 8.03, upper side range 10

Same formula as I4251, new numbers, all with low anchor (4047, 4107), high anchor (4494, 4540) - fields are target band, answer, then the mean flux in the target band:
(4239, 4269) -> 0.059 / 8.38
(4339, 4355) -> 0.046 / 9.12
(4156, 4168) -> 0.074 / 7.64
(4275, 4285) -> 0.124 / 8.06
